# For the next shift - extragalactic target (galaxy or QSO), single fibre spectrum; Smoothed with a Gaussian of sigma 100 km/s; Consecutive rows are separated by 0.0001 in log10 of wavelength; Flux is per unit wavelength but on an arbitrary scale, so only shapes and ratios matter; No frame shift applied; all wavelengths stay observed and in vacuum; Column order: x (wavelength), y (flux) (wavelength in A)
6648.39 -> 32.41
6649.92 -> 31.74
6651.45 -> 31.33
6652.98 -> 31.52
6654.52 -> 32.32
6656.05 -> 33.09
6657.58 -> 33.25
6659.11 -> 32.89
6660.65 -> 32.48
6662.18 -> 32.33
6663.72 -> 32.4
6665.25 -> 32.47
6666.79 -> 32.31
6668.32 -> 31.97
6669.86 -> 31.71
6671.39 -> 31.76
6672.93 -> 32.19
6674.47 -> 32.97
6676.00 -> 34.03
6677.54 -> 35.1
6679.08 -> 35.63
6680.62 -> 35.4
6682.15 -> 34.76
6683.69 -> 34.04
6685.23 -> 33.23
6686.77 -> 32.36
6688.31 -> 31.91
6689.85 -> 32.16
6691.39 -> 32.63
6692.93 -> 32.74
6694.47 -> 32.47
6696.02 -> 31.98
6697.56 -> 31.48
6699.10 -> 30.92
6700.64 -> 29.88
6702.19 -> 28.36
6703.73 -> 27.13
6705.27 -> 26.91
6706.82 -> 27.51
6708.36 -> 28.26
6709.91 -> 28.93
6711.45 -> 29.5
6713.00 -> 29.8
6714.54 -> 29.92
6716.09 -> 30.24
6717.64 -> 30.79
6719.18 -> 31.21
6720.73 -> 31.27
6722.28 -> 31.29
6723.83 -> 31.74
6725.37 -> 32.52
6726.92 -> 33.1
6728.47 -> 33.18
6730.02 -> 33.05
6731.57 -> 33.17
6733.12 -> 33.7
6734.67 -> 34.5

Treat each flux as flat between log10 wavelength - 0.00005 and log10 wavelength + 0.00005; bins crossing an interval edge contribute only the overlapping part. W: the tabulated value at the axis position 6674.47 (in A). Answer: 32.97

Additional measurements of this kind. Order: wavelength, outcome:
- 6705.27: 26.91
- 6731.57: 33.17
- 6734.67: 34.5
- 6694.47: 32.47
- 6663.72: 32.4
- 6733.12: 33.7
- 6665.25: 32.47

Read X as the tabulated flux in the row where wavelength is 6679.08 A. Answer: 35.63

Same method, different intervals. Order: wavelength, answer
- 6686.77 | 32.36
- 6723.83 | 31.74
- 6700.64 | 29.88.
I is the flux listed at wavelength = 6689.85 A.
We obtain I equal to 32.16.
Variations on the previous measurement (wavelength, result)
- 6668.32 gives 31.97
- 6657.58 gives 33.25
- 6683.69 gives 34.04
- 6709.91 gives 28.93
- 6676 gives 34.03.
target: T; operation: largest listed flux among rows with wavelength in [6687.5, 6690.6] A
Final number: 32.16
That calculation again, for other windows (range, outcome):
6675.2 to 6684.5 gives 35.63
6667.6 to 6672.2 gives 31.97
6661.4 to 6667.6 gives 32.47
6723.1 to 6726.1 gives 32.52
